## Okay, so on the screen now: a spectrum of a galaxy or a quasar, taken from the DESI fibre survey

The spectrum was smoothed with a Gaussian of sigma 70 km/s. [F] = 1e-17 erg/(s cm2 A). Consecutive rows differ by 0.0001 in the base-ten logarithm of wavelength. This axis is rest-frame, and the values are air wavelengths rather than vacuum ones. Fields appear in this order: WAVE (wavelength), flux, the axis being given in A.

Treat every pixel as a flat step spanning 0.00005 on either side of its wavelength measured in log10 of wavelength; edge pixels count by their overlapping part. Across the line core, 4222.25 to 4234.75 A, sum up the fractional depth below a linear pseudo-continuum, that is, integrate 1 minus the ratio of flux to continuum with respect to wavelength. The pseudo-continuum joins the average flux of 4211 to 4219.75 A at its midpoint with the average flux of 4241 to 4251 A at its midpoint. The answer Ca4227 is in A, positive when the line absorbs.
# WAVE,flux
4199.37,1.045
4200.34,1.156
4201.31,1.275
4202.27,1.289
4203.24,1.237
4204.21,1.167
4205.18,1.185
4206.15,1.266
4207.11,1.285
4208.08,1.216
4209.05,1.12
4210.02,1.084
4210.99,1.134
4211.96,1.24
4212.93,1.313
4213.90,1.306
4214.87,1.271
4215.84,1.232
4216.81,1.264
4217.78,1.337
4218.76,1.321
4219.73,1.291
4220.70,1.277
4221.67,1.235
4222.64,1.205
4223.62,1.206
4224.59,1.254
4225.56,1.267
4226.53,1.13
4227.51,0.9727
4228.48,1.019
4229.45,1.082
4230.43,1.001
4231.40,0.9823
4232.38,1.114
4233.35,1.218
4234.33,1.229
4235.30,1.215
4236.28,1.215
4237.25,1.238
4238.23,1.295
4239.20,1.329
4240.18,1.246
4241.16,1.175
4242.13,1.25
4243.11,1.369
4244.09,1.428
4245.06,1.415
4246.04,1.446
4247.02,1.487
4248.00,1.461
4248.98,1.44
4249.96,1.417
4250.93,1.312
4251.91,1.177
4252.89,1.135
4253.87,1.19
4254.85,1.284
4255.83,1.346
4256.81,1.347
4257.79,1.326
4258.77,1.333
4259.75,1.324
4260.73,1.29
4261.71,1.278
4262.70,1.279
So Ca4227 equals 1.9 A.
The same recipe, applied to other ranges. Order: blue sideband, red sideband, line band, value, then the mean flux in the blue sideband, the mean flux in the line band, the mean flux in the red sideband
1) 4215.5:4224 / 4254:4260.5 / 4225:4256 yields 1.17 A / 1.26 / 1.25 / 1.32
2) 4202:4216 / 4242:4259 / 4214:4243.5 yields 1.63 A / 1.22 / 1.21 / 1.34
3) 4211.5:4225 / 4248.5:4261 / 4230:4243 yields 0.87 A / 1.27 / 1.2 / 1.3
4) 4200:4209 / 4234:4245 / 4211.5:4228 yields 0.09 A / 1.23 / 1.24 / 1.28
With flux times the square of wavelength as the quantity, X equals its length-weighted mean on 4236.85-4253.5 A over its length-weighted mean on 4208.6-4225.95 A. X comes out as 1.08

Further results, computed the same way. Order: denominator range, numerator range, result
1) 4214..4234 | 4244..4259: 1.15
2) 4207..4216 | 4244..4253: 1.15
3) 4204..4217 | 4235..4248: 1.10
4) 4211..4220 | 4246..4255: 1.06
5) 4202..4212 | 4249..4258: 1.10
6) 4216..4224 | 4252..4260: 1.03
